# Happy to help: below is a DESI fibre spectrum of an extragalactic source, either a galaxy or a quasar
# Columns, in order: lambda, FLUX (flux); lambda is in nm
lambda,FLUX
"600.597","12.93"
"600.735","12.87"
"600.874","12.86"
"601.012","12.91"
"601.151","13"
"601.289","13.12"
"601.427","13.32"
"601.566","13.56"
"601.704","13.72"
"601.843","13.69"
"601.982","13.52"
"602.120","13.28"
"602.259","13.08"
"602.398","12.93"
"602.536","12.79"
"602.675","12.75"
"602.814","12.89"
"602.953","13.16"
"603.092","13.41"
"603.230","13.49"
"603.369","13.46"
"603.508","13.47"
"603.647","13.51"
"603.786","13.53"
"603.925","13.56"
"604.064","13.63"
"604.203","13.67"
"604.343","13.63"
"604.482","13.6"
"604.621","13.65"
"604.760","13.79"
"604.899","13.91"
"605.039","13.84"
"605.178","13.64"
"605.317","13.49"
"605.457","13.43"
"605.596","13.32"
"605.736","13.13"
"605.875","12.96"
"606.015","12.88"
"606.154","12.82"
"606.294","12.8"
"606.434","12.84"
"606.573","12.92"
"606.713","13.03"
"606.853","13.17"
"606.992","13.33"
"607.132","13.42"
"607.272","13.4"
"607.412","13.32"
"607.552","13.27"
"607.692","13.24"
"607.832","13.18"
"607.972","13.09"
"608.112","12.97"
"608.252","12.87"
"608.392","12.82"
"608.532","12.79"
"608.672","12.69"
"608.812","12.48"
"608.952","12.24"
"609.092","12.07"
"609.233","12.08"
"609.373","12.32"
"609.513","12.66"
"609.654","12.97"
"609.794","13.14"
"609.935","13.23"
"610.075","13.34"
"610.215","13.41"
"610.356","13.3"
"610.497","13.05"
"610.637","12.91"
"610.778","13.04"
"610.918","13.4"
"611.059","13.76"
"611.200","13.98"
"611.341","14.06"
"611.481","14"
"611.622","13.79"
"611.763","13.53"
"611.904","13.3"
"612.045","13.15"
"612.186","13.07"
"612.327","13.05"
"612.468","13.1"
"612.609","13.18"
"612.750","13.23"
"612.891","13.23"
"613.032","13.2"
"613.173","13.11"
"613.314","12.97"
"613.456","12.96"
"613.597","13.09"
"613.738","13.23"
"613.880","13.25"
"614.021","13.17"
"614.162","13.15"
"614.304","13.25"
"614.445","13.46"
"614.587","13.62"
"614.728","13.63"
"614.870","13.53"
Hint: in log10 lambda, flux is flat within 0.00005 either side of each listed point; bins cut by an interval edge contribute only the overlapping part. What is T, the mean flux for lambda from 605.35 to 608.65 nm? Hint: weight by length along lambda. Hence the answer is 13.1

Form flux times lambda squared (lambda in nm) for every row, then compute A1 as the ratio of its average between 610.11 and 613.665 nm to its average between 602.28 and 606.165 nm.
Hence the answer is 1.02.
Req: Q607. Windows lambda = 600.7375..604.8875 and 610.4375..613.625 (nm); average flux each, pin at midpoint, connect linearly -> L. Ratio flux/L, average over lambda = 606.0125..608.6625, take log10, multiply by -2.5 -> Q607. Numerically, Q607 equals 0.02 mag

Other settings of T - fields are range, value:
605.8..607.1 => 13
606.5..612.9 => 13.1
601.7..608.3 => 13.3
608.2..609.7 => 12.5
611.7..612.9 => 13.2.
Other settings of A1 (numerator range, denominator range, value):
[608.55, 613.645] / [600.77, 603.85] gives 1.02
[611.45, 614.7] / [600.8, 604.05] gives 1.04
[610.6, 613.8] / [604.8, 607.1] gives 1.03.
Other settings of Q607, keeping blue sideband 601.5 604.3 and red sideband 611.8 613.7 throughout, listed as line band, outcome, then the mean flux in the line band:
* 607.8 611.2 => 0.02 mag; 12.9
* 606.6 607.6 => 0.00 mag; 13.3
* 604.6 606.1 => -0.01 mag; 13.4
